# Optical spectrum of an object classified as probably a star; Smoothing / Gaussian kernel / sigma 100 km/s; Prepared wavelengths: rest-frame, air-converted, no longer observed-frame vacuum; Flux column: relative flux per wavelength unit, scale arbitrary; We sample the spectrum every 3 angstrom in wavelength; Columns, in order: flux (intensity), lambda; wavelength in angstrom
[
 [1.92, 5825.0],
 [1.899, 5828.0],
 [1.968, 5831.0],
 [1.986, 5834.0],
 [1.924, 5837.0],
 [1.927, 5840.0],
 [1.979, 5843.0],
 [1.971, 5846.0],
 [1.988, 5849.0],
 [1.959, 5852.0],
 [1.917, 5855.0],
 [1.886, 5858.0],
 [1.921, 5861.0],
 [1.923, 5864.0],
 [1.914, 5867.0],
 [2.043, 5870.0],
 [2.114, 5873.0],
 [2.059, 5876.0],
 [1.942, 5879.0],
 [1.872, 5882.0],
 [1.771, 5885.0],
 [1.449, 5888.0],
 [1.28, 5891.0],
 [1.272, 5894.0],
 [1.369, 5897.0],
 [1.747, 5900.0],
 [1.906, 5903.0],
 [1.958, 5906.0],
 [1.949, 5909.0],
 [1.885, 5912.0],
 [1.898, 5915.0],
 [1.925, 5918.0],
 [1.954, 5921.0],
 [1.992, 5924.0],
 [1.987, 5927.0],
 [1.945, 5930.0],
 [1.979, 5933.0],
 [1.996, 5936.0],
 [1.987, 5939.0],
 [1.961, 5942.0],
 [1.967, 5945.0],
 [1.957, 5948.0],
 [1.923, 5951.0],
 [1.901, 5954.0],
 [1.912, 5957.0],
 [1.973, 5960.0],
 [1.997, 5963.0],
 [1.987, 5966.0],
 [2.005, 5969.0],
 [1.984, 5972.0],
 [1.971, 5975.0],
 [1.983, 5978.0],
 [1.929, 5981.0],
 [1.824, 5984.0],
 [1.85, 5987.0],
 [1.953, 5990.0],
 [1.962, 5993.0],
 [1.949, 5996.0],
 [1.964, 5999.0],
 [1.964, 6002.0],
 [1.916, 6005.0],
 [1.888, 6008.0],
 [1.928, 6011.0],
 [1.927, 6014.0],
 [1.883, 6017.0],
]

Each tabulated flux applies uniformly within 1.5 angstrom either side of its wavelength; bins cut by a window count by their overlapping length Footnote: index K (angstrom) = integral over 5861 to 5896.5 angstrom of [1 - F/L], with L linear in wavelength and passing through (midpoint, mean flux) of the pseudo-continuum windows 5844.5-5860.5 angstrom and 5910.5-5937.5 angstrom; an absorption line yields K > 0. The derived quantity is 3.0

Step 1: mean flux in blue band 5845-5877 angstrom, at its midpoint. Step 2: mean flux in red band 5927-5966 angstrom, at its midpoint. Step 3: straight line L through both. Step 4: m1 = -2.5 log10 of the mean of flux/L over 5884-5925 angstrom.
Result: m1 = 0.13 mag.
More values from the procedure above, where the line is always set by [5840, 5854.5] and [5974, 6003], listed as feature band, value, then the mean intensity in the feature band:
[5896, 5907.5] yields 0.112 mag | 1.76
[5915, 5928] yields -0.004 mag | 1.96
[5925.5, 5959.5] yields -0.007 mag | 1.96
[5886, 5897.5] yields 0.395 mag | 1.36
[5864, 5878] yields -0.031 mag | 2.02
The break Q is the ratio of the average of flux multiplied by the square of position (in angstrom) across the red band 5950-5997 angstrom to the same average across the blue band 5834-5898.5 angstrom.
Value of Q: 1.1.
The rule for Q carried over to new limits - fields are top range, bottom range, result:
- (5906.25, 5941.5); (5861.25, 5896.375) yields 1.12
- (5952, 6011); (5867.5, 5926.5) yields 1.10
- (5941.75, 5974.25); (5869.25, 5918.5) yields 1.12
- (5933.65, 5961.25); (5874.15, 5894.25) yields 1.18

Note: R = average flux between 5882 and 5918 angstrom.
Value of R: 1.7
